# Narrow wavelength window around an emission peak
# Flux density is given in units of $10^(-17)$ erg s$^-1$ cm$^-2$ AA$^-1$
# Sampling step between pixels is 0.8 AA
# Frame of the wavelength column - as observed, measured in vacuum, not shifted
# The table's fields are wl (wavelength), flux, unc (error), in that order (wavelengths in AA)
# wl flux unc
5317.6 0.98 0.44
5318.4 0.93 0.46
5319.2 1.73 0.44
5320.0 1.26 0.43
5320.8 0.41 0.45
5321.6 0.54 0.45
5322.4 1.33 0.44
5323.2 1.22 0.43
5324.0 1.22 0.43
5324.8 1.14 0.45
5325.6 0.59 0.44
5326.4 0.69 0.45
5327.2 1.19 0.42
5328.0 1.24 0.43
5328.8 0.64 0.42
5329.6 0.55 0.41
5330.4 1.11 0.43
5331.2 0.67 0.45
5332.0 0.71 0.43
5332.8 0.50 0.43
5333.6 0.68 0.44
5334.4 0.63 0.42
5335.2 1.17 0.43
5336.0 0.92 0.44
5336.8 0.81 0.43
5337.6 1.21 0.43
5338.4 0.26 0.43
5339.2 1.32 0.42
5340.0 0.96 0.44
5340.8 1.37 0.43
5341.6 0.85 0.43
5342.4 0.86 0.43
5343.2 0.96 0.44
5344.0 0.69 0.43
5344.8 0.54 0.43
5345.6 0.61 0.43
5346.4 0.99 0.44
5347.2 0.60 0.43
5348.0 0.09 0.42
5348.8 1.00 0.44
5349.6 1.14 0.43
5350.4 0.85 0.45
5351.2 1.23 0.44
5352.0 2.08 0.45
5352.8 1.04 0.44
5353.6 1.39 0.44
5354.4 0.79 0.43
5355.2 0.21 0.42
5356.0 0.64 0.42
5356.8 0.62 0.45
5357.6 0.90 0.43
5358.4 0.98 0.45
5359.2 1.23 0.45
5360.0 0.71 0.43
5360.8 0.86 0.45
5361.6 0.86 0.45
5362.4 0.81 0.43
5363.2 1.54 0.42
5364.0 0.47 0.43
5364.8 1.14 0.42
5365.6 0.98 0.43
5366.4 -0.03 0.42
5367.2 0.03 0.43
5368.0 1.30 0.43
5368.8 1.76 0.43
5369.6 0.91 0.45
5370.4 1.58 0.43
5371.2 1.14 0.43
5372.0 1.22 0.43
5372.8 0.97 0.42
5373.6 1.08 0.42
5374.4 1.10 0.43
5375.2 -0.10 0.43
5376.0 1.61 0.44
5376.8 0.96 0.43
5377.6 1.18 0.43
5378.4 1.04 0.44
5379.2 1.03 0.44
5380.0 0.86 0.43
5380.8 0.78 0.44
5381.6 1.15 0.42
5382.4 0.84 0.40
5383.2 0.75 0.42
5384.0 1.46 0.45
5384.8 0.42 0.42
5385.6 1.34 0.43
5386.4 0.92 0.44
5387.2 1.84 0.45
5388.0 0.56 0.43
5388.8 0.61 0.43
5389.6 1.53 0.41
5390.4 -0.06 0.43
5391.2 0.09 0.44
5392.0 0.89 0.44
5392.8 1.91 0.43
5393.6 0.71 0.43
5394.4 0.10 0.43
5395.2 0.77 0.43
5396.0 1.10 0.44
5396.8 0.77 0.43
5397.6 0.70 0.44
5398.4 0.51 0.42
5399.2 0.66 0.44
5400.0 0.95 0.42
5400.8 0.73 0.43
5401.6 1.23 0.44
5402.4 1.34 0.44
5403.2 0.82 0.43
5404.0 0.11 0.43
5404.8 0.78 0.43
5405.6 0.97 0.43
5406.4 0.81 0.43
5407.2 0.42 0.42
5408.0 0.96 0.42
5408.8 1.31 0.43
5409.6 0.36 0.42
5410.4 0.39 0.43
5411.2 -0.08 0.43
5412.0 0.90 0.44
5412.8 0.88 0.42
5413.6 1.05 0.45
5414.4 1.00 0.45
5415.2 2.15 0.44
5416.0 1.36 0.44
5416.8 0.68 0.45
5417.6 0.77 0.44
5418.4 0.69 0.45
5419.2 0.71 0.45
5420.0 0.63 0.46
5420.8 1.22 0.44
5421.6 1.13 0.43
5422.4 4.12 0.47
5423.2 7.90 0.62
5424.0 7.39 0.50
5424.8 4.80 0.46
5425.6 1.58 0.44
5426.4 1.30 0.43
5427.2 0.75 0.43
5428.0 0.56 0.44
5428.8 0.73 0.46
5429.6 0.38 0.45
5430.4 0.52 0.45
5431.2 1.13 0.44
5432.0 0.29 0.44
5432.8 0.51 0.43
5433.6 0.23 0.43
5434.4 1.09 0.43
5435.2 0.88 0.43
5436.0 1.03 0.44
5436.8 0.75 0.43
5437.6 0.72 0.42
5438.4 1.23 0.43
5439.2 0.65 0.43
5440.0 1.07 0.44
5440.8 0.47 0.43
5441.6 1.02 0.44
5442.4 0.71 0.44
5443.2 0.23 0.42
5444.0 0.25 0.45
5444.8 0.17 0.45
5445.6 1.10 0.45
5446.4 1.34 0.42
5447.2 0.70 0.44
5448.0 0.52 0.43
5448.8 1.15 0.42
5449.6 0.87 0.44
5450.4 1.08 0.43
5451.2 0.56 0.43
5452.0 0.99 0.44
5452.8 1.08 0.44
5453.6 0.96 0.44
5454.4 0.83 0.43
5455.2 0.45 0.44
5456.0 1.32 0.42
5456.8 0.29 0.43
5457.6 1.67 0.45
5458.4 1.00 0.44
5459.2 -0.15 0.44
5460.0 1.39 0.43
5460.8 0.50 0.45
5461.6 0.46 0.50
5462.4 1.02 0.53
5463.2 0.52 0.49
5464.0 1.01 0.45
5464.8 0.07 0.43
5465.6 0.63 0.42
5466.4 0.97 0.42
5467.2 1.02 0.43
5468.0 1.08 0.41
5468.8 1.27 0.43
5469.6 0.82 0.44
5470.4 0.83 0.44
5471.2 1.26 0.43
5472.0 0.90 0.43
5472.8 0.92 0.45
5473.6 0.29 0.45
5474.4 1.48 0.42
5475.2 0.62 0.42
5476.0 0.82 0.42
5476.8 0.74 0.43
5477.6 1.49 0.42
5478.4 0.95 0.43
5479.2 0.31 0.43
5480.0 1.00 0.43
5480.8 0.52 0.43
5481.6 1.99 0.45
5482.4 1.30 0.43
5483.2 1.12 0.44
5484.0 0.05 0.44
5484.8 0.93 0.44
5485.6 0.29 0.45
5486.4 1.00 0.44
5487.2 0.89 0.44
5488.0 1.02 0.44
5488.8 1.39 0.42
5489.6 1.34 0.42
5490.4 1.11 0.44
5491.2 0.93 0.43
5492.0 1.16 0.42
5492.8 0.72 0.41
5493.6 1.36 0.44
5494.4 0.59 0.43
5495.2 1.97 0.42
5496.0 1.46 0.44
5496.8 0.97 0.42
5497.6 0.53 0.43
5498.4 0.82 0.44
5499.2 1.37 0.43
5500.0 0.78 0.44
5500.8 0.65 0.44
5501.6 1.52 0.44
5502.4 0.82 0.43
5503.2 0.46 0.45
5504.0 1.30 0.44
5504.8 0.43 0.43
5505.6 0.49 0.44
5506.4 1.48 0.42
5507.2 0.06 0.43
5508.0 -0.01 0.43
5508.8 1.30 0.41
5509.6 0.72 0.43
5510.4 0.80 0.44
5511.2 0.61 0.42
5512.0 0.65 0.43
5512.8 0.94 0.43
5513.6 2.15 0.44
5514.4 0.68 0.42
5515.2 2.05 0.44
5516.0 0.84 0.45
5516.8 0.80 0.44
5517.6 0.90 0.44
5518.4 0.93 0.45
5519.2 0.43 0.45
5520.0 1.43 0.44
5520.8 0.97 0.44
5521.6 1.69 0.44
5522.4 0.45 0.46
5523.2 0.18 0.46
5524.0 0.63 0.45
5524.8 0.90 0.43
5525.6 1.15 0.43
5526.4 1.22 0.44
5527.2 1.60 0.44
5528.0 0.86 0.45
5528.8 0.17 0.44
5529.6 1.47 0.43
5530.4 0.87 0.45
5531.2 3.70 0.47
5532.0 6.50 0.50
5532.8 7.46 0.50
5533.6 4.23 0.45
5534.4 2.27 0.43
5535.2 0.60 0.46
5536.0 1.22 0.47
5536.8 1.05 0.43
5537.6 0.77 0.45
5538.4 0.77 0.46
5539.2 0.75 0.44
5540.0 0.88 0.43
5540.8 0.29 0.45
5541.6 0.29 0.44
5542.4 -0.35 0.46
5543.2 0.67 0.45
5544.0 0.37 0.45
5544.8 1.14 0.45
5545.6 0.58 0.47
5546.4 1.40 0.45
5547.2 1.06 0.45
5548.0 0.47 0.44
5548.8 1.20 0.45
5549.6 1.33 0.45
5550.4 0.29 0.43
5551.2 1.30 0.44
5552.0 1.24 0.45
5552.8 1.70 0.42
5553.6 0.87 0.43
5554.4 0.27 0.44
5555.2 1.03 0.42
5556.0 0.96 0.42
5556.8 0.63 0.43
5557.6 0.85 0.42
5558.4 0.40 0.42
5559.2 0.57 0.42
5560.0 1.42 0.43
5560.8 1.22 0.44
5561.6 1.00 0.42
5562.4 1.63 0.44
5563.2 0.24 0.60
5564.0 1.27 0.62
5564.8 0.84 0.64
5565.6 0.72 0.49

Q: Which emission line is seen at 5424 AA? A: H-beta 4861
